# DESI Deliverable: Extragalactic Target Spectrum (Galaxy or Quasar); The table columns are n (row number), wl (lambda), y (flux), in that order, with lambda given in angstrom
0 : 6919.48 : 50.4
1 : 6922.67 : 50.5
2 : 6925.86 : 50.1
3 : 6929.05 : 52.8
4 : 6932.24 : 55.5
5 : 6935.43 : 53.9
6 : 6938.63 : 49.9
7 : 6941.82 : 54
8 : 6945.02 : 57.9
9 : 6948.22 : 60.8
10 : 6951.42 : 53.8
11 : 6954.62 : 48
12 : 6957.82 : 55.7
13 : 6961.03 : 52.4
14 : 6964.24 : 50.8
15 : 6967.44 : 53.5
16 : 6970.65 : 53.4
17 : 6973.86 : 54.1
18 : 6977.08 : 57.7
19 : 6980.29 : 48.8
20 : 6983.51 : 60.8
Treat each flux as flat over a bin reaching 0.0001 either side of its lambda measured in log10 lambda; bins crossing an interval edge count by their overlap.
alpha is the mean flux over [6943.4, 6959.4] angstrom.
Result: 55.2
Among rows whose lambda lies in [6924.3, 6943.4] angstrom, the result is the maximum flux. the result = 55.5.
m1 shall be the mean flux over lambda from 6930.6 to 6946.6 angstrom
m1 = 54.2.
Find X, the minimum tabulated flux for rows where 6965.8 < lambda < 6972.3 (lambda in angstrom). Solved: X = 53.4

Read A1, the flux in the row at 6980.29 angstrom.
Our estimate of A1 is 48.8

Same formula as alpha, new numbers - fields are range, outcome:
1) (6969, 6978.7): 55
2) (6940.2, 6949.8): 57.6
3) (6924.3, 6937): 53.1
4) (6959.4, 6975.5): 52.8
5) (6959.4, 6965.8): 51.5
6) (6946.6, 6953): 57.3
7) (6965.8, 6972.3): 53.5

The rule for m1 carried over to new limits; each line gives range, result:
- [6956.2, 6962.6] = 54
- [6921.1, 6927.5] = 50.3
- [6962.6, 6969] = 52.2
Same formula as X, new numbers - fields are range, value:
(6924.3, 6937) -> 50.1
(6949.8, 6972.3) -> 48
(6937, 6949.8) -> 49.9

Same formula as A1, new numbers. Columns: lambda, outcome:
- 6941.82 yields 54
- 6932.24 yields 55.5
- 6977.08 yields 57.7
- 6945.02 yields 57.9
